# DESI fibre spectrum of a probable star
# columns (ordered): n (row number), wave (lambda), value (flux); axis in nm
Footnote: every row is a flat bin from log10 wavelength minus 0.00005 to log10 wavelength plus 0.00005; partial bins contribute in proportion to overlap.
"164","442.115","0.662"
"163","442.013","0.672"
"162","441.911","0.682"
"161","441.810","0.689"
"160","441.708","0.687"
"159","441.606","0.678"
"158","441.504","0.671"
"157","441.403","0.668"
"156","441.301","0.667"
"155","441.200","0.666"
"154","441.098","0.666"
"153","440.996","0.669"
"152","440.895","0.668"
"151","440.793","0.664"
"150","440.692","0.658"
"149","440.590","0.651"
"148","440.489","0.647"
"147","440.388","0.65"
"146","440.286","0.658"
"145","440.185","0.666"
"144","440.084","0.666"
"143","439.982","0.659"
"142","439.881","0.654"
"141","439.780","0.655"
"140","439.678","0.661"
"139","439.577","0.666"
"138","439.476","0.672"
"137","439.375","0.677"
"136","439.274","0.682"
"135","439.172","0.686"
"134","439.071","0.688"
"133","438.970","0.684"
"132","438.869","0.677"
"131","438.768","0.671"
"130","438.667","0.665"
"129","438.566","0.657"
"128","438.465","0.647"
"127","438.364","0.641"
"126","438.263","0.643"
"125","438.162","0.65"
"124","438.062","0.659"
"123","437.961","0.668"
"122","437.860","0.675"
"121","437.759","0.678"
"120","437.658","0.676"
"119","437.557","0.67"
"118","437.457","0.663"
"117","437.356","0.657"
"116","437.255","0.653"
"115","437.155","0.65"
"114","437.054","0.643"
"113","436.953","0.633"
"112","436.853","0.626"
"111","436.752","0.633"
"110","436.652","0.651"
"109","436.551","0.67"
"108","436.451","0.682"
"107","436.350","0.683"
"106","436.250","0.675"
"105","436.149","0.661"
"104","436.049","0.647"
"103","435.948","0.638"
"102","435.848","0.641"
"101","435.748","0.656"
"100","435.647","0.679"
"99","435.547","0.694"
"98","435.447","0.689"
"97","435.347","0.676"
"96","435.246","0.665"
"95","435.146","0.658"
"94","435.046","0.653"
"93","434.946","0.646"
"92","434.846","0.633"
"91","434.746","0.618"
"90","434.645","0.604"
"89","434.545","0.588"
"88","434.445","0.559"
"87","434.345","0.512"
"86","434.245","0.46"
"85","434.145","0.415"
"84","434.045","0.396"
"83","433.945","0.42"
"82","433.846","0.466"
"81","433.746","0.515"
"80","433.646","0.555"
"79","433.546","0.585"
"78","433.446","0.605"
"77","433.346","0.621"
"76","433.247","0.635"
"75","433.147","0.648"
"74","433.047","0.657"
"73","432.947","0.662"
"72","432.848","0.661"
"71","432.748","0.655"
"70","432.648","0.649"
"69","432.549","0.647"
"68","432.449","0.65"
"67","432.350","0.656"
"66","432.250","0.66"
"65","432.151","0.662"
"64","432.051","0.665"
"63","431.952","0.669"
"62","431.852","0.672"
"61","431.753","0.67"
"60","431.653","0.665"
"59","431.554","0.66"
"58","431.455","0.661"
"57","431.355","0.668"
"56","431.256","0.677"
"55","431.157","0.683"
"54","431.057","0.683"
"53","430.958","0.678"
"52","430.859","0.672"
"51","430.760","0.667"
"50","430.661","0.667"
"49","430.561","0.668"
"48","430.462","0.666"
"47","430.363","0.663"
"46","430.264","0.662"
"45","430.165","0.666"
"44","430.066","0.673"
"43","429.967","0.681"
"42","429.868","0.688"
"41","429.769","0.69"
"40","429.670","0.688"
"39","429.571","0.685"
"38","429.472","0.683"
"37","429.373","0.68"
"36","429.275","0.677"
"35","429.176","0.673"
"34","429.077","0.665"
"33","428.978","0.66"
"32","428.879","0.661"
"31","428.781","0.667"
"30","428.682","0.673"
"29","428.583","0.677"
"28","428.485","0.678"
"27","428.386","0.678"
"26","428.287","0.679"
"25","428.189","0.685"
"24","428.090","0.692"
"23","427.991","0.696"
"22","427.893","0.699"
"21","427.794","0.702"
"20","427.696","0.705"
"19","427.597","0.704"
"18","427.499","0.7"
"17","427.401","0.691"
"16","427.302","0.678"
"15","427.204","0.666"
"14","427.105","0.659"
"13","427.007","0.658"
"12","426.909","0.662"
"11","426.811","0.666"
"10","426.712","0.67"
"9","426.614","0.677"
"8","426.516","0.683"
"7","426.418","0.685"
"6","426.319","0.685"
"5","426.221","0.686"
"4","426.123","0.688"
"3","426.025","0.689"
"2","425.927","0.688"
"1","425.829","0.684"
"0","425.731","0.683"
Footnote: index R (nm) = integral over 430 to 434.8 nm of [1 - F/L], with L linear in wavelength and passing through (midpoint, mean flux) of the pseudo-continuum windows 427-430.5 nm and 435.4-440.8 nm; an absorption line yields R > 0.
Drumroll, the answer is 0.37 nm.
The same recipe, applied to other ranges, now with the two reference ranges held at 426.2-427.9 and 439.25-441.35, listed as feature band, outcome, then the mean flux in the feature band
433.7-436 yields 0.29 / 0.586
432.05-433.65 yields 0.08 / 0.641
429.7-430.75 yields 0.01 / 0.672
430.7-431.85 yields 0.01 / 0.672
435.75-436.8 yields 0.02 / 0.658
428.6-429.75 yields 0.01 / 0.674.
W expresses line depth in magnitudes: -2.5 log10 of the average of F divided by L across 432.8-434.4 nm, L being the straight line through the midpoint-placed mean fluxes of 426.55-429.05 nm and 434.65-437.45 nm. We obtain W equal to 0.20 mag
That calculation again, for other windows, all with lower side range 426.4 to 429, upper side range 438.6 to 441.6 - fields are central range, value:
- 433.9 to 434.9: 0.28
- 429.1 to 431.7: 0.00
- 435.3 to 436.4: 0.01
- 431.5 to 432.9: 0.02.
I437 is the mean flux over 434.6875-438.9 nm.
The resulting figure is 0.658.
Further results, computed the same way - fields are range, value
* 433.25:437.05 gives 0.607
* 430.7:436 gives 0.624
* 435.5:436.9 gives 0.66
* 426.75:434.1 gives 0.655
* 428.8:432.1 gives 0.672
